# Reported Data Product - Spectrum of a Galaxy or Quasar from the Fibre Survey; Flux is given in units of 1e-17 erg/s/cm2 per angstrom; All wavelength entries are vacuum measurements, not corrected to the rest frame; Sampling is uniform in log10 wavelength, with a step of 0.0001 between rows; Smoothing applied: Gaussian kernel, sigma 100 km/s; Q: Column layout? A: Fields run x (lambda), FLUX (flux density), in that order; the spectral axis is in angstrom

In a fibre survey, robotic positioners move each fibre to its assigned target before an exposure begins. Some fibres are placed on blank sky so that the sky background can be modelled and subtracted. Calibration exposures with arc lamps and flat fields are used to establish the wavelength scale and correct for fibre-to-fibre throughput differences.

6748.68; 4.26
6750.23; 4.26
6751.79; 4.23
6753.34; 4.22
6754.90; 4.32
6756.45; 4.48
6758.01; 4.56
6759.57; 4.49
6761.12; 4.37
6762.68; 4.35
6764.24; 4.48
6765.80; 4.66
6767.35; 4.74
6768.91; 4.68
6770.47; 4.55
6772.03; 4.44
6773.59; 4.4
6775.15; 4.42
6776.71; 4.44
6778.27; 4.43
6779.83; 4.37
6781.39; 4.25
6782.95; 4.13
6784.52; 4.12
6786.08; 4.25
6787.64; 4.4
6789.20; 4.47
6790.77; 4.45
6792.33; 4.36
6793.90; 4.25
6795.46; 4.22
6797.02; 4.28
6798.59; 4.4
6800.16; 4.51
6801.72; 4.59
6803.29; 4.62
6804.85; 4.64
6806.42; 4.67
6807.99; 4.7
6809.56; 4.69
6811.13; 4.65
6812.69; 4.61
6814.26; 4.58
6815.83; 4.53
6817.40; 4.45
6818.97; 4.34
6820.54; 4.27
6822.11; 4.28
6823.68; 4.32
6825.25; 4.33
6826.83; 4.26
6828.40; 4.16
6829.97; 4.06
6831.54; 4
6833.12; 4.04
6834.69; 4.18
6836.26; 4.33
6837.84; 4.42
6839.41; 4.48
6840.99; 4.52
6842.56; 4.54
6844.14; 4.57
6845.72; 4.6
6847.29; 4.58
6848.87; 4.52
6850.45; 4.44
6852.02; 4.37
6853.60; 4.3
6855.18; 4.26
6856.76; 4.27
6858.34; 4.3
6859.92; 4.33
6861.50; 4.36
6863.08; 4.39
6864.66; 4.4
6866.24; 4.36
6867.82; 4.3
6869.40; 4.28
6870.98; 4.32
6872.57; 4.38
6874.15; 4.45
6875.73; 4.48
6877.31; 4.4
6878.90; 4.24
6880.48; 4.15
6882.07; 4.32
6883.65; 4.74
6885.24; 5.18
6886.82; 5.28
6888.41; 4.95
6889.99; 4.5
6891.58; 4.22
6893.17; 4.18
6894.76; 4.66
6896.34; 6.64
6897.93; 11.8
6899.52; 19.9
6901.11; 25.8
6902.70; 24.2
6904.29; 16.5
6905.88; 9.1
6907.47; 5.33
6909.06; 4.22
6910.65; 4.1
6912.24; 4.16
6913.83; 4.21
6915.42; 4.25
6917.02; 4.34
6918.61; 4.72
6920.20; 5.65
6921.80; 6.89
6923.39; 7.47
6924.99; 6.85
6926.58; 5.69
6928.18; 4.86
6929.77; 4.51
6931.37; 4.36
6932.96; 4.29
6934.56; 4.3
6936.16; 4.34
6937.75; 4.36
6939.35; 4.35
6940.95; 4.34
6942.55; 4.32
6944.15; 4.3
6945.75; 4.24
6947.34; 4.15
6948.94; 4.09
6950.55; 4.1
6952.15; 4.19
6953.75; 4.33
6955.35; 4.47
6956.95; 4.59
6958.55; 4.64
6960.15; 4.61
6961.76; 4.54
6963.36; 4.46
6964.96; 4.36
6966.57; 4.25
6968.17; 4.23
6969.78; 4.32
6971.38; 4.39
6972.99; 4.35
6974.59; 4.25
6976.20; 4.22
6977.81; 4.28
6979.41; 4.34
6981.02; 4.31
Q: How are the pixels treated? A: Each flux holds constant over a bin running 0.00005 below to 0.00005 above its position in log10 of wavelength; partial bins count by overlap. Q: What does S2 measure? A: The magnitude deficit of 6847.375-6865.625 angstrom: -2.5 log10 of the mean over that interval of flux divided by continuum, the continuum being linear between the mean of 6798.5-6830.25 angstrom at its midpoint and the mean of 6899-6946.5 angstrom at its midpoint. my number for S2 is 0.25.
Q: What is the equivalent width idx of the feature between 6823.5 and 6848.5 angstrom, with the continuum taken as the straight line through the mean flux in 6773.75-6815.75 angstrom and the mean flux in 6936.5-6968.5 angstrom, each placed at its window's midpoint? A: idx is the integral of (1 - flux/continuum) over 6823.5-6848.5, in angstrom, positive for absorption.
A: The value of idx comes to 0.4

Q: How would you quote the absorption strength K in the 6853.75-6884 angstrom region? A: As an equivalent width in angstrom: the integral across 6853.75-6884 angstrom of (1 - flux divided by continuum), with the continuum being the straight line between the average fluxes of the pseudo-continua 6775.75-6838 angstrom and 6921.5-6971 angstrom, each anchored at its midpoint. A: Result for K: 1.0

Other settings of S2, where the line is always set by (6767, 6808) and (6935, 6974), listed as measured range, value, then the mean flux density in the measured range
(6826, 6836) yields 0.07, 4.13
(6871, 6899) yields -0.19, 5.22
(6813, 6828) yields 0.01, 4.37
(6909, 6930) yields -0.19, 5.19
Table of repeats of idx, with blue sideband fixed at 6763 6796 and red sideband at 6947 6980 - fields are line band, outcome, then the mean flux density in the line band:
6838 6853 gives -0.42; 4.51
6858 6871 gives 0.11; 4.34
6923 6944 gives -2.43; 4.86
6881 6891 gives -0.98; 4.8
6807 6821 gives -0.48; 4.54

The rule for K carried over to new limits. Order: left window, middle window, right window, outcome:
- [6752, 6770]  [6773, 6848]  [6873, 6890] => 2.23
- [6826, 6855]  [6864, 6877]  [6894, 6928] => 3.90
